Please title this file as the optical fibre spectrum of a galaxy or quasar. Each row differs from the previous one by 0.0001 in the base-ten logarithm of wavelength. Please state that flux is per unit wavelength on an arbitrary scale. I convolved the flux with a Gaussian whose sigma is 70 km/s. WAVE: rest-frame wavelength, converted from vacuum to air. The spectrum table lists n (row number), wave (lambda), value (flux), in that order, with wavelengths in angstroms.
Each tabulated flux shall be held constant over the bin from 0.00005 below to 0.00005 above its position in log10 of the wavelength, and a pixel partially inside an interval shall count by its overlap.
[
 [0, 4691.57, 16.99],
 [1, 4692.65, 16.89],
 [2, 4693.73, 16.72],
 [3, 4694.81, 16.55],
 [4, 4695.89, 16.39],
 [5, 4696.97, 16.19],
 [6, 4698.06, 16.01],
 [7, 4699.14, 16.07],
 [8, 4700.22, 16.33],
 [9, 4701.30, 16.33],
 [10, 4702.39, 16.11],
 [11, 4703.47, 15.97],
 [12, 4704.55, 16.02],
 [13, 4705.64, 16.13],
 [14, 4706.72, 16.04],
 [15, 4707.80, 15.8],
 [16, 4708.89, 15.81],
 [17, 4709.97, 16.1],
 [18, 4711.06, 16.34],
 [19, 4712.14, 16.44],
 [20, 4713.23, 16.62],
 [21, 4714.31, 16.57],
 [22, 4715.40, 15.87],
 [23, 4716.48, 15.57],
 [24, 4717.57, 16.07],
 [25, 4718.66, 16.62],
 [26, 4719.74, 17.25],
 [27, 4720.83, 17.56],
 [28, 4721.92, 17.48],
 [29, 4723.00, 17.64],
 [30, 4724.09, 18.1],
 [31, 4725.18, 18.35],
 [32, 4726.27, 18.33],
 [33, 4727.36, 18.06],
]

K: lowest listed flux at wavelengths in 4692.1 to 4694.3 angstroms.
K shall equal 16.72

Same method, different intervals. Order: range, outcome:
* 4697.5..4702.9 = 16.01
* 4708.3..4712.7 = 15.81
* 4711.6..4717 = 15.57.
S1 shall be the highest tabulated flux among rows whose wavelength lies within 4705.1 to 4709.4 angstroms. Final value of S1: 16.13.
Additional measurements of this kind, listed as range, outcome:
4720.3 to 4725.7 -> 18.35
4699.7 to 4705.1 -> 16.33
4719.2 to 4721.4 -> 17.56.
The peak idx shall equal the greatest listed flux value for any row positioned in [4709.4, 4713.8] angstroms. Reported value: 16.62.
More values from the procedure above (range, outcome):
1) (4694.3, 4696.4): 16.55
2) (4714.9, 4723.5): 17.64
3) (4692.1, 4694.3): 16.89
